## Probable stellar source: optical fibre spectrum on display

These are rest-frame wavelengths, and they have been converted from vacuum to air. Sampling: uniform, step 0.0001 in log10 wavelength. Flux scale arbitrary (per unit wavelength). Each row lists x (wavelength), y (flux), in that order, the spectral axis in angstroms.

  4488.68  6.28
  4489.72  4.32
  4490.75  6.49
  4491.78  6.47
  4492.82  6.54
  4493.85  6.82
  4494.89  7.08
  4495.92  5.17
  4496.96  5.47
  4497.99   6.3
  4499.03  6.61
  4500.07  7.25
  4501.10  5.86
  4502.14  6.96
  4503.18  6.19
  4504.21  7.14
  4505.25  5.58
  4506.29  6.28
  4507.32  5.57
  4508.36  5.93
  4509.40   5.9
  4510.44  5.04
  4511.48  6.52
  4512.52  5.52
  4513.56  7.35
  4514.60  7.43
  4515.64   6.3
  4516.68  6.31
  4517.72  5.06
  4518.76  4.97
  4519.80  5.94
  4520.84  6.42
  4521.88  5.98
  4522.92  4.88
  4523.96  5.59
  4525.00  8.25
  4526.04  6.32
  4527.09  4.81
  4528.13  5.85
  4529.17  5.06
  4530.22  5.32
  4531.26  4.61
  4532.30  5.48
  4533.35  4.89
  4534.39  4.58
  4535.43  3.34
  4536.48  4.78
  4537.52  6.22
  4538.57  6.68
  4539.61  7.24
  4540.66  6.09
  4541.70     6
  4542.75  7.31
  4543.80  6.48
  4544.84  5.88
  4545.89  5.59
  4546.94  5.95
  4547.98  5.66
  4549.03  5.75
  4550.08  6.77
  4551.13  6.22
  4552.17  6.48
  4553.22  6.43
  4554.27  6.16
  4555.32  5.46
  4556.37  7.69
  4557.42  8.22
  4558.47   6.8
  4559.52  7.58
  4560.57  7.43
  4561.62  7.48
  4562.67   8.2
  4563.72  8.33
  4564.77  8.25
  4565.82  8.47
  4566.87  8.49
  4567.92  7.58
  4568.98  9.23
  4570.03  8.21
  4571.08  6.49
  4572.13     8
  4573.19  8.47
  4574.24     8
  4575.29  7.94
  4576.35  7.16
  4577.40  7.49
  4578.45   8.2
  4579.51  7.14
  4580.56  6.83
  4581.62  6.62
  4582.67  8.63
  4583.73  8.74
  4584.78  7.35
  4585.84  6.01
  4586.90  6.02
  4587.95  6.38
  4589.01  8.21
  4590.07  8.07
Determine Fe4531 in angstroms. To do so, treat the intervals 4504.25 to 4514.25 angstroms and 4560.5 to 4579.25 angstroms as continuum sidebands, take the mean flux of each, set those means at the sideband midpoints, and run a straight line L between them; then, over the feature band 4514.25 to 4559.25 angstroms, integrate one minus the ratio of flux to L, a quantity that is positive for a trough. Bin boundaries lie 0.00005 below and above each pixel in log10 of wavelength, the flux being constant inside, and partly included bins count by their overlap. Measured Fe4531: 6.0 angstroms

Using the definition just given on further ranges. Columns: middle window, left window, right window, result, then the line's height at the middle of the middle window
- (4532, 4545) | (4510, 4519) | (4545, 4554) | 0.70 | 6.1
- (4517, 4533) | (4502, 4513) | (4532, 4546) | 0.67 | 5.88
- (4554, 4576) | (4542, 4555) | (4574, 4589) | -3.16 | 6.77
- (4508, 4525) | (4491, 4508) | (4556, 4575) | 1.83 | 6.75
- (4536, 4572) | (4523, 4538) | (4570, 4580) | -1.90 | 6.58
